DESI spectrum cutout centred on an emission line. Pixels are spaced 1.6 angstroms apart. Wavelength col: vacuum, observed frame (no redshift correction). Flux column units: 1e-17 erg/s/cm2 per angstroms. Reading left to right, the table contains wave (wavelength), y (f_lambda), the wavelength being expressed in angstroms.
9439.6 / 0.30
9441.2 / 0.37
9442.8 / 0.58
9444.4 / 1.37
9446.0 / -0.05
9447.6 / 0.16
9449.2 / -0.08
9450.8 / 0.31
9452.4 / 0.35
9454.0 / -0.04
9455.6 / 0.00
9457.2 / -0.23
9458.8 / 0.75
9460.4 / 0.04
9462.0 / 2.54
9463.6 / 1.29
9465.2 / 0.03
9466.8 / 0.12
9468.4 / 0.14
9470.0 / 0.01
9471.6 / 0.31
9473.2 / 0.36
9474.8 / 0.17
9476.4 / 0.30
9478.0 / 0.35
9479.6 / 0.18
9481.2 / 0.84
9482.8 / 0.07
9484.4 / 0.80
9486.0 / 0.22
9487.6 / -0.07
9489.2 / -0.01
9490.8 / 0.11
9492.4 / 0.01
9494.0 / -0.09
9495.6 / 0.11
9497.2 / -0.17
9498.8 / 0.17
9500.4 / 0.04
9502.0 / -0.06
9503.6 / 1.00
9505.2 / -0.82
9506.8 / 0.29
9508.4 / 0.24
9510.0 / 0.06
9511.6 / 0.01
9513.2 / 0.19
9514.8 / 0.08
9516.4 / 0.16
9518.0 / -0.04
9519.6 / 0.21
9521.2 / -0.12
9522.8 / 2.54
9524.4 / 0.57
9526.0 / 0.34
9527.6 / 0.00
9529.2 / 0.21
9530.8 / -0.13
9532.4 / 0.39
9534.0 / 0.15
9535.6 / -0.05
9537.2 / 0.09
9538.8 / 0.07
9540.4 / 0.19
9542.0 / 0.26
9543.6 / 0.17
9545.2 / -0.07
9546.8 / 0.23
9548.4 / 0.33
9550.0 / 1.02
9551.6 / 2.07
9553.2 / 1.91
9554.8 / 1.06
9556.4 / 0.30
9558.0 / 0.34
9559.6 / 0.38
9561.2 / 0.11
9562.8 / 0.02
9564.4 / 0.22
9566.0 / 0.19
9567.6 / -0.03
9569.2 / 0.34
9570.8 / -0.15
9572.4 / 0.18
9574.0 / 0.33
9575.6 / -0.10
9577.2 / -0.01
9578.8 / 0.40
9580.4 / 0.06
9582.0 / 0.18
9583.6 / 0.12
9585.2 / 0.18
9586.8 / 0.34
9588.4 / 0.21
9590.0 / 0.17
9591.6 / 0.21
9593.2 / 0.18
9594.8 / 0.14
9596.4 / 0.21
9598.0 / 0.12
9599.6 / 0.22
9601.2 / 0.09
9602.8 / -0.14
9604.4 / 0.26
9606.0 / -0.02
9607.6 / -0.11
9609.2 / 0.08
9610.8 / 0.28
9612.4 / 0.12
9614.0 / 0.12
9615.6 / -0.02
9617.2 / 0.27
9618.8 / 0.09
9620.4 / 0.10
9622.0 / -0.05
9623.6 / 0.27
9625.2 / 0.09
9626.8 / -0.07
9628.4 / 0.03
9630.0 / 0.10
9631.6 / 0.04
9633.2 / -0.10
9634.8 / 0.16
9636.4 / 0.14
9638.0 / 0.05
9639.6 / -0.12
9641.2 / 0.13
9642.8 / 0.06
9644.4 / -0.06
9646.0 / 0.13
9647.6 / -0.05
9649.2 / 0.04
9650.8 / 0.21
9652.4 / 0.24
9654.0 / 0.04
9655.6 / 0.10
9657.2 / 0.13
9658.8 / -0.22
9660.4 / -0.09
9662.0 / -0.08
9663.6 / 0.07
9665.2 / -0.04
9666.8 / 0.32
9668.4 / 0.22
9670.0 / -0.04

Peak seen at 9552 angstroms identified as [O III] 5007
